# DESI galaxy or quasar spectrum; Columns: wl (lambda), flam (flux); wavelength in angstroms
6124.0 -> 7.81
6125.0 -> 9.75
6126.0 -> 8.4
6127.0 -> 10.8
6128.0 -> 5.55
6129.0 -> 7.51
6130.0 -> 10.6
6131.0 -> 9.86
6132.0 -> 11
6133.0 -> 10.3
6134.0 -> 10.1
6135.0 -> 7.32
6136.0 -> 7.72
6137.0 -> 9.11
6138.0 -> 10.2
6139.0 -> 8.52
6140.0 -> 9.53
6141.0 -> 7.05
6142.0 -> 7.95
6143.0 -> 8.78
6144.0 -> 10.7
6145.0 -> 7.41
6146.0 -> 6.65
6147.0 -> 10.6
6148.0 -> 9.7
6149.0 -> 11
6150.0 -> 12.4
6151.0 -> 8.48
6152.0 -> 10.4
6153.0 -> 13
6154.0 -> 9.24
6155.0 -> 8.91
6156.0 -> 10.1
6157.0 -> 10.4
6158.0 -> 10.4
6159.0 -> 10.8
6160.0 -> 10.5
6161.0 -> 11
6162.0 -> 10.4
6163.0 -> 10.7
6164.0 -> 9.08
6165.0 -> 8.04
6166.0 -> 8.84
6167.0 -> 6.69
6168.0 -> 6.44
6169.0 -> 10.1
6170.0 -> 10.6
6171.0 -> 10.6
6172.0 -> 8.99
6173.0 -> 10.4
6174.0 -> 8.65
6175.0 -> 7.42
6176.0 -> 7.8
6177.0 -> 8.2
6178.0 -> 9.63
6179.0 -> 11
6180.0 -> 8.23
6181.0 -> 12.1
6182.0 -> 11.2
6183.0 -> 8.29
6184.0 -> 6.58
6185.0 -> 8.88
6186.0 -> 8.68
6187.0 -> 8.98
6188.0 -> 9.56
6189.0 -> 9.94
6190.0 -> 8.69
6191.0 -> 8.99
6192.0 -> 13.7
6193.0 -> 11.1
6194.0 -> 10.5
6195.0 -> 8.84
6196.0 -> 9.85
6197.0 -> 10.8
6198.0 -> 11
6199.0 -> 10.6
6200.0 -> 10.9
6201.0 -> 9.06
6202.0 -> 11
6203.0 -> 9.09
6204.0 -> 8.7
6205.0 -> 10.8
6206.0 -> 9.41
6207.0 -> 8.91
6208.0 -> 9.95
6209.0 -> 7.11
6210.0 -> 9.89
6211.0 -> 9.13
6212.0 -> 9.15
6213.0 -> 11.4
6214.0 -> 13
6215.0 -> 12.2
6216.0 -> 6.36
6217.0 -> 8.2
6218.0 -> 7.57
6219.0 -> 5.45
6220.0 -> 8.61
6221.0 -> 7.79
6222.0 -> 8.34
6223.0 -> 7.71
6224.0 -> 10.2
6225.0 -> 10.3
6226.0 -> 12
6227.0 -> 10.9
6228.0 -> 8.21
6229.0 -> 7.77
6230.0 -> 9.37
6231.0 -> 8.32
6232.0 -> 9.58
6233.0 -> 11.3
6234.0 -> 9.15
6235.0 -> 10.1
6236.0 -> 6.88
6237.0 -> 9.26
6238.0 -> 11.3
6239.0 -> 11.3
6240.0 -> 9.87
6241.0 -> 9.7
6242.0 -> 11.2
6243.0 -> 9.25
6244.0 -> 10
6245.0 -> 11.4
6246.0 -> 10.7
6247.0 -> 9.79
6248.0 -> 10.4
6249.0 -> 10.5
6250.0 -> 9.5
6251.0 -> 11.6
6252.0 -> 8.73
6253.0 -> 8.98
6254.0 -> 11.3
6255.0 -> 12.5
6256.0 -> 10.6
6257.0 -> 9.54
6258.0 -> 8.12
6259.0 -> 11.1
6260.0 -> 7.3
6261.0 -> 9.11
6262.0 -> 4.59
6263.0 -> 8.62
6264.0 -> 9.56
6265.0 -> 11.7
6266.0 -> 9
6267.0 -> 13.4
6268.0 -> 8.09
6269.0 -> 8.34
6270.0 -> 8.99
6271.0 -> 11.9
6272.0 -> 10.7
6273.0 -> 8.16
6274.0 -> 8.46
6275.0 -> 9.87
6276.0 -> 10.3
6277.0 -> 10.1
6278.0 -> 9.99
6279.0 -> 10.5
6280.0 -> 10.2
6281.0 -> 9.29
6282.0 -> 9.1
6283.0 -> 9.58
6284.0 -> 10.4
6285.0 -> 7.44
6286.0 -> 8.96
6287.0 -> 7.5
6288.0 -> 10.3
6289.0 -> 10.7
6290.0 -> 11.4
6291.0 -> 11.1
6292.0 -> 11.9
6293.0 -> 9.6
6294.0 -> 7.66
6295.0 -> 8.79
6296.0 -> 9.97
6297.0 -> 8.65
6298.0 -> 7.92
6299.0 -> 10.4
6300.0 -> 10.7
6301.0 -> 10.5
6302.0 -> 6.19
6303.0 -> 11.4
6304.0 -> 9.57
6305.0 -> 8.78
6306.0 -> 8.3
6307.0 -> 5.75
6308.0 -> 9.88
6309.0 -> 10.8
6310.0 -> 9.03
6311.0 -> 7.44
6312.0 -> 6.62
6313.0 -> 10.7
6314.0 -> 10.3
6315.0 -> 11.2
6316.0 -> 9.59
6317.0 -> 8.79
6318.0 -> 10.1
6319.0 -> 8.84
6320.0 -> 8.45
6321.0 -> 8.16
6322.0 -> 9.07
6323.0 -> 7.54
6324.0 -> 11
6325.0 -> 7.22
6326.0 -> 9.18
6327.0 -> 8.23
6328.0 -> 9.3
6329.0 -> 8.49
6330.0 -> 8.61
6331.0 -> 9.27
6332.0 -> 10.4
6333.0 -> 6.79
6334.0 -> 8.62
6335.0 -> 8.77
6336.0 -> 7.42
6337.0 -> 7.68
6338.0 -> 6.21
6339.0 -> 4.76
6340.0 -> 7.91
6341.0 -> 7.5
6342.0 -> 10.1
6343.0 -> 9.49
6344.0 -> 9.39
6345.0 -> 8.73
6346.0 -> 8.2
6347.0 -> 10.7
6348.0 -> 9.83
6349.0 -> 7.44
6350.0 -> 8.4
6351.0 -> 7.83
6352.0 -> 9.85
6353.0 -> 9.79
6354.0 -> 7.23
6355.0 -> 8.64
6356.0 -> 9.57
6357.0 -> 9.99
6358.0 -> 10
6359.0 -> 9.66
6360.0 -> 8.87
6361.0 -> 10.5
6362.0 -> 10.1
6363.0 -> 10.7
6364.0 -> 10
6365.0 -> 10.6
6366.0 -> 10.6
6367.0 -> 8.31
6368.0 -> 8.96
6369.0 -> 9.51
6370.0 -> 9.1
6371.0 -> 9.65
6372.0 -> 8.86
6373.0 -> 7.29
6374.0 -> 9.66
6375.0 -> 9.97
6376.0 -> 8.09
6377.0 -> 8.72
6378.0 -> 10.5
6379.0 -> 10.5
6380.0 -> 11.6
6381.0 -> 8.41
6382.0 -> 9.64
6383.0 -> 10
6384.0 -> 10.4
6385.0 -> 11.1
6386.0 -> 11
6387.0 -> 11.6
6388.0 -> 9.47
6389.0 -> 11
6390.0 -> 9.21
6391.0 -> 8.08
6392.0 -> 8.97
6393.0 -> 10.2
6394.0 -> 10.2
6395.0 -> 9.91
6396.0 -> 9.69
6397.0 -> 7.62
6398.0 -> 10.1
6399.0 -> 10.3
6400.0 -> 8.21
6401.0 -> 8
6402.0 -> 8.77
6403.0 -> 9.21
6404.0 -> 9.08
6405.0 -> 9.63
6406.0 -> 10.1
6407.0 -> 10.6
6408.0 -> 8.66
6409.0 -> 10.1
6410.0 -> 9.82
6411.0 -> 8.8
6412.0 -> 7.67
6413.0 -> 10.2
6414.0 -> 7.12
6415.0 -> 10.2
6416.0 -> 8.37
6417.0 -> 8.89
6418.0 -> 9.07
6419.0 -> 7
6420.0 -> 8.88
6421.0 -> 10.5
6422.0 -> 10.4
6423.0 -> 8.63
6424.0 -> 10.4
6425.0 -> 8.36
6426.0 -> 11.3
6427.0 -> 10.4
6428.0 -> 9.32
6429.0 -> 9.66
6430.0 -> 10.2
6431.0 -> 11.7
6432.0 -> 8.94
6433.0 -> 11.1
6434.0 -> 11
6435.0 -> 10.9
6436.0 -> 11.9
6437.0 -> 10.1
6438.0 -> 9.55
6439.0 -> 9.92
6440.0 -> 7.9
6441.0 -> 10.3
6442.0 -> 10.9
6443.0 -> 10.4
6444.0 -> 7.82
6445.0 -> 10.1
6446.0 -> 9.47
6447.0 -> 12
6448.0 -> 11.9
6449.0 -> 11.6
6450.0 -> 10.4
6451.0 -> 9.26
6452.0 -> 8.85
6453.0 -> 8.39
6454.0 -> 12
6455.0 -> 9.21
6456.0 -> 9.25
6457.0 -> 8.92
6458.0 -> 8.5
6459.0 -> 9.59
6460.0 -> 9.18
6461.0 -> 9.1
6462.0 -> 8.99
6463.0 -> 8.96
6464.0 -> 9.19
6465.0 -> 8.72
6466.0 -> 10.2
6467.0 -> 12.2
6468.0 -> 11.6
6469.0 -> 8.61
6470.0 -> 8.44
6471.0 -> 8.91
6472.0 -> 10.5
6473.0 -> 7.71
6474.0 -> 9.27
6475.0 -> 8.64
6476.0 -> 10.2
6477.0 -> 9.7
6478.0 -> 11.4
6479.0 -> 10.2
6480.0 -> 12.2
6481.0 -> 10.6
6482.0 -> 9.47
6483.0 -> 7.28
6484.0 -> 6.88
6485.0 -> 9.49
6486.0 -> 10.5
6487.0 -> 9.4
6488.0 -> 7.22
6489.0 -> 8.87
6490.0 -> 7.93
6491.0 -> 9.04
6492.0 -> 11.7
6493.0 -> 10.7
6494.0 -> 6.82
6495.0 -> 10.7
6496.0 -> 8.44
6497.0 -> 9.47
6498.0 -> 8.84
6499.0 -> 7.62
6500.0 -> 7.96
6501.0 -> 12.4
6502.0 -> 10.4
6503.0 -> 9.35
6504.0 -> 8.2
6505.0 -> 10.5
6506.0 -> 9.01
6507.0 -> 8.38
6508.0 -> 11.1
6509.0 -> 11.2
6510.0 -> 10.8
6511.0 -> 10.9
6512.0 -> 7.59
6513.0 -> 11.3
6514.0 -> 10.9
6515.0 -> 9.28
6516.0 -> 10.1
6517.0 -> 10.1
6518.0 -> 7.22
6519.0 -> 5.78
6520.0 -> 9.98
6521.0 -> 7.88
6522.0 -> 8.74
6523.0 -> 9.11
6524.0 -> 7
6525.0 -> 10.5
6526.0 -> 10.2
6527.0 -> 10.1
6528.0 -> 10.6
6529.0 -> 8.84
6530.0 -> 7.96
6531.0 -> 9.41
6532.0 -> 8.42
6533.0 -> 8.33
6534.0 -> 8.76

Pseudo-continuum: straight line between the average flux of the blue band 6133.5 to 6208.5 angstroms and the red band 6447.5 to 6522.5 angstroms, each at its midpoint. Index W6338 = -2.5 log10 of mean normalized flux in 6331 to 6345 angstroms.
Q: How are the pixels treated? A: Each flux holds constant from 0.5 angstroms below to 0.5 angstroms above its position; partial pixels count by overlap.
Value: 0.17 mag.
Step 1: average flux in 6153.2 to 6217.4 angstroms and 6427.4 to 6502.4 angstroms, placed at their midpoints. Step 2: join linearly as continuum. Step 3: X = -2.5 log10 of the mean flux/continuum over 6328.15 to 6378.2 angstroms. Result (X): 0.09 mag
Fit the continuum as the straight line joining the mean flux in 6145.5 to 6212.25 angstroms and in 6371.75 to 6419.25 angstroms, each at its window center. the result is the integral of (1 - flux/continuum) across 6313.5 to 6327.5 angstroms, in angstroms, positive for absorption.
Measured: 0.6 angstroms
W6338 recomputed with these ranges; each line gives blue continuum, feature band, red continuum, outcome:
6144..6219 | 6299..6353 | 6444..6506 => 0.09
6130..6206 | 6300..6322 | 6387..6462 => 0.06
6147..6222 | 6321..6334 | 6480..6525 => 0.09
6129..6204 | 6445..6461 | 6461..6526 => -0.05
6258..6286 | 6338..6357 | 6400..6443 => 0.11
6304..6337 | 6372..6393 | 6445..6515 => -0.07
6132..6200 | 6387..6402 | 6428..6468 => 0.05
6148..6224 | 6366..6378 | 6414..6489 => 0.07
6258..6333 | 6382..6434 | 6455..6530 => -0.03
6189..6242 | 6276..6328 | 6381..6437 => 0.04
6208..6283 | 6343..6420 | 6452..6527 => 0.01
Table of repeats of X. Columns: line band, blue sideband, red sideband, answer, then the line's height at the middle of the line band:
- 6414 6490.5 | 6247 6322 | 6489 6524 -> -0.03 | 9.39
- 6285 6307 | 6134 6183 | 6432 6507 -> 0.01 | 9.52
